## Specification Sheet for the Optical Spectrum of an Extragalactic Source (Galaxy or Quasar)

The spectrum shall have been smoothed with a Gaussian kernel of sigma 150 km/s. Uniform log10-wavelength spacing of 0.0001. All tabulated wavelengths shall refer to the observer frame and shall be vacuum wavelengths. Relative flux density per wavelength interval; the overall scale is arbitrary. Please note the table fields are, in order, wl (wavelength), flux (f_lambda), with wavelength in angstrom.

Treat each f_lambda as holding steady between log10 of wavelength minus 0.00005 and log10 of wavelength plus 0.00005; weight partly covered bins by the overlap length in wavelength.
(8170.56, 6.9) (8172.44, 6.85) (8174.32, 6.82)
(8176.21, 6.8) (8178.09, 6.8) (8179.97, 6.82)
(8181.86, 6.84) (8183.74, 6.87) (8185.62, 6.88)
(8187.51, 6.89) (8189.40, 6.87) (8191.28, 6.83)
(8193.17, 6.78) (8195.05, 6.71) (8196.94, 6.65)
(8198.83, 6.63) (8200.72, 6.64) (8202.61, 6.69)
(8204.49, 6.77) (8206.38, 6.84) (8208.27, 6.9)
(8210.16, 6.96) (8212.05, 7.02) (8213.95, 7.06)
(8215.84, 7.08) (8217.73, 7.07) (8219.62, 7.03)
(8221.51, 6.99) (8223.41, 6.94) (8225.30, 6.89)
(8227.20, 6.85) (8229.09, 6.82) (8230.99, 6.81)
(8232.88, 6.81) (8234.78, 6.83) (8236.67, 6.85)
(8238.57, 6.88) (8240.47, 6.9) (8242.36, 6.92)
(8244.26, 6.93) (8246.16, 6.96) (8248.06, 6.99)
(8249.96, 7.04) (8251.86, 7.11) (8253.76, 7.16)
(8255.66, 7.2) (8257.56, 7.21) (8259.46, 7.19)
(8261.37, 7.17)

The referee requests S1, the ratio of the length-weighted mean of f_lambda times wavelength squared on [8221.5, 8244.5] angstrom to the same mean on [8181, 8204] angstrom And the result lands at 1.0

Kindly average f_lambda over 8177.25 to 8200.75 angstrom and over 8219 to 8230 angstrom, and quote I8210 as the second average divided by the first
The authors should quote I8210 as 1.02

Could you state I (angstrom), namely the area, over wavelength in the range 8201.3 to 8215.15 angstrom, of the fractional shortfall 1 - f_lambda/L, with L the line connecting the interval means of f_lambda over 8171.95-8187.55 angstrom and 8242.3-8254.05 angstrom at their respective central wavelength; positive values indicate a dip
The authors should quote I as 0.0 angstrom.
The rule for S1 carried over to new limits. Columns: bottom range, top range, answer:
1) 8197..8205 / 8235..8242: 1.04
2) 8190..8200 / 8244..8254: 1.06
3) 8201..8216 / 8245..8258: 1.04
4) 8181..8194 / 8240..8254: 1.04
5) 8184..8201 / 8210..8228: 1.04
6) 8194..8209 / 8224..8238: 1.02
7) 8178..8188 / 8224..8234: 1.01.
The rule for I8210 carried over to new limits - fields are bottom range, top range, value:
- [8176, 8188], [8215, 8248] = 1.01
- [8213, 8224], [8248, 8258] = 1.01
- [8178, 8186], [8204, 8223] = 1.02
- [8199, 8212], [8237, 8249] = 1.02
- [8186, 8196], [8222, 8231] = 1.01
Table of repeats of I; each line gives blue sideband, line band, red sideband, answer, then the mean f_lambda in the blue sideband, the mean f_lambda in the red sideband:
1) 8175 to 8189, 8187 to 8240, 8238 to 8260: 0.57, 6.84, 7.04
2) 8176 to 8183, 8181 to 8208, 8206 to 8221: 0.47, 6.82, 7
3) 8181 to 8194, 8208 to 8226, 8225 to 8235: -0.43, 6.85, 6.83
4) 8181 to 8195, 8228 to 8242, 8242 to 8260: 0.34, 6.85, 7.07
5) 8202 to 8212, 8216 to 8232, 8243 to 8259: 0.02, 6.86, 7.07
